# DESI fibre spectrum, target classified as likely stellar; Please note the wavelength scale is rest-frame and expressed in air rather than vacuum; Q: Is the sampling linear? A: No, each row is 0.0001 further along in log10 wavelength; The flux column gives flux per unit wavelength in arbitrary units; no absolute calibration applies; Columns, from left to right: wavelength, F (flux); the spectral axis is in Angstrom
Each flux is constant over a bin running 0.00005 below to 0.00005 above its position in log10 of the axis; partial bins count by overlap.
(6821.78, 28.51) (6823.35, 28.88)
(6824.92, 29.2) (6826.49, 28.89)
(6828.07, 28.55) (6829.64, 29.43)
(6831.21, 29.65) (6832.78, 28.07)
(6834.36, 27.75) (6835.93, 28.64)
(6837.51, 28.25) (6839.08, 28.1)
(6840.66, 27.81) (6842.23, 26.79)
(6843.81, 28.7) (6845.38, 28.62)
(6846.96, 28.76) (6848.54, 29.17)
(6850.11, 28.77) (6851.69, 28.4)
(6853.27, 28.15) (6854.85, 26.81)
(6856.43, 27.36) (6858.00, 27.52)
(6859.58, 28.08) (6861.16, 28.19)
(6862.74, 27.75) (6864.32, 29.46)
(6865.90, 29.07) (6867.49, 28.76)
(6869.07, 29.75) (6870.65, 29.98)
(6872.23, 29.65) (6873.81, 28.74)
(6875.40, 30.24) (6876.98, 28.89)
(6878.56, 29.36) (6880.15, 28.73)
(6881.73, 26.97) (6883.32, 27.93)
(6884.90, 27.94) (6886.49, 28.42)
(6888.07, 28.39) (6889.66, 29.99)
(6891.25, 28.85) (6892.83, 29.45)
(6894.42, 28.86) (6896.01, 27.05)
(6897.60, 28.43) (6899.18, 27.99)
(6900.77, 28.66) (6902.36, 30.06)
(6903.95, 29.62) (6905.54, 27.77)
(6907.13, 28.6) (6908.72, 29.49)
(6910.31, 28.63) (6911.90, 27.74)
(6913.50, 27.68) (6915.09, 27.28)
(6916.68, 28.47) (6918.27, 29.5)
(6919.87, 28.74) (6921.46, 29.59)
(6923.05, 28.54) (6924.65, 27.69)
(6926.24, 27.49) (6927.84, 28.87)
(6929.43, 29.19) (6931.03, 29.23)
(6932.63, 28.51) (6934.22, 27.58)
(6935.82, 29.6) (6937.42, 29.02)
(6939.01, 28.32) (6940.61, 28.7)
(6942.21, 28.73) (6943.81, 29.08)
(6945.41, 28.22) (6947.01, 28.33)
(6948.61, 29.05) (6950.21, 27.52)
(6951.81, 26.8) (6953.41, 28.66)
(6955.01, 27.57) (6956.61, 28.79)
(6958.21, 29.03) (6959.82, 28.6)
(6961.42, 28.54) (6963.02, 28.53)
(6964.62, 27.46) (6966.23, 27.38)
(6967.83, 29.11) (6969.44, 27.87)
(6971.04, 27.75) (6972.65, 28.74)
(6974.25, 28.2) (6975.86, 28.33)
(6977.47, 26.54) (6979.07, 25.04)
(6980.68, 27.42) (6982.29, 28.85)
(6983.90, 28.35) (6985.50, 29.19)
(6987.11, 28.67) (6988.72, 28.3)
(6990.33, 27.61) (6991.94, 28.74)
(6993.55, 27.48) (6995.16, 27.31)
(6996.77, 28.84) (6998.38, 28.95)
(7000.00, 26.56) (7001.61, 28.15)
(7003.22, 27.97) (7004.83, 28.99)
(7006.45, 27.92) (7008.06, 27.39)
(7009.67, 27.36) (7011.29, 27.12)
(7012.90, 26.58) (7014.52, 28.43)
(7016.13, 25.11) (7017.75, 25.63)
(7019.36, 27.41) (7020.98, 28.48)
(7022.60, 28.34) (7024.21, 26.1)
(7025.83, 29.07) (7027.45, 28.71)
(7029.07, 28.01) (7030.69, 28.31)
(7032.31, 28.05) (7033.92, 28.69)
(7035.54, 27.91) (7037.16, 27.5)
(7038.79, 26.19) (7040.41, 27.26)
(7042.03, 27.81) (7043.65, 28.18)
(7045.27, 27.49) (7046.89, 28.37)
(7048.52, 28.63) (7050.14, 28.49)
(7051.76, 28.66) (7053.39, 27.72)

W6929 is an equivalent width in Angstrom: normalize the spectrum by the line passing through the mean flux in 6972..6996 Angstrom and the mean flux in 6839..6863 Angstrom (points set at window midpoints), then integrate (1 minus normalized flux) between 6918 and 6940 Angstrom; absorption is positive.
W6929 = -0.6 Angstrom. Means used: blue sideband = 28.1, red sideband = 27.9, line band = 28.7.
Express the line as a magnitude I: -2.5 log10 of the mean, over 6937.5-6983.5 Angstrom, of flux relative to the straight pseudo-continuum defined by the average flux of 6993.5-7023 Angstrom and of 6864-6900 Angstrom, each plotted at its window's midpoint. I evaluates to 0.00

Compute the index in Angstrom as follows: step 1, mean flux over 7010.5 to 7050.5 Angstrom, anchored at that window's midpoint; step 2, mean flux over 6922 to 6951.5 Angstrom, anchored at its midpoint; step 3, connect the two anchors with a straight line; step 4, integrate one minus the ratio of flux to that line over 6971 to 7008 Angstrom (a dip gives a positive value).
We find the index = 0.1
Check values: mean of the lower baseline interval 28.5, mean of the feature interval 28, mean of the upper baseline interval 27.7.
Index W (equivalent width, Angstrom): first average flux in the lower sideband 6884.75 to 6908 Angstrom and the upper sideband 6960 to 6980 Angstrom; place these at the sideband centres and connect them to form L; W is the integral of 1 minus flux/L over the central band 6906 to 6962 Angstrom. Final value -0.5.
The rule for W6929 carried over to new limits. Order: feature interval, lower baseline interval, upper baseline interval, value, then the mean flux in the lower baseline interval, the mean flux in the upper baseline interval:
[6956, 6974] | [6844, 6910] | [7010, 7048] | -0.19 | 28.7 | 27.6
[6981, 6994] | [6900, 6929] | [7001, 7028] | -0.26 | 28.6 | 27.6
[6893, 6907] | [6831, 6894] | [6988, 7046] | -0.13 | 28.5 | 27.7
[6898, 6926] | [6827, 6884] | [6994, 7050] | -0.31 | 28.5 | 27.7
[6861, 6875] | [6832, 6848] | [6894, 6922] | -0.39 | 28.1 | 28.6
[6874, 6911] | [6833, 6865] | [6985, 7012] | -0.79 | 28.1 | 28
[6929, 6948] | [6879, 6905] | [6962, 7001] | -0.29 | 28.6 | 28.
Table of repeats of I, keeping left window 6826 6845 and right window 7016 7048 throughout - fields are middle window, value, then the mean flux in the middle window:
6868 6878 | -0.05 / 29.5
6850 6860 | 0.02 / 27.8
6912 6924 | -0.01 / 28.5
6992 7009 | -0.01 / 28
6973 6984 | 0.01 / 27.5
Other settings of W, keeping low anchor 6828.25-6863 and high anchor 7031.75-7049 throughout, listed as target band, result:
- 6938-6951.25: -0.21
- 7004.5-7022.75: 0.36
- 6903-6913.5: -0.18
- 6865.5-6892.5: -0.73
